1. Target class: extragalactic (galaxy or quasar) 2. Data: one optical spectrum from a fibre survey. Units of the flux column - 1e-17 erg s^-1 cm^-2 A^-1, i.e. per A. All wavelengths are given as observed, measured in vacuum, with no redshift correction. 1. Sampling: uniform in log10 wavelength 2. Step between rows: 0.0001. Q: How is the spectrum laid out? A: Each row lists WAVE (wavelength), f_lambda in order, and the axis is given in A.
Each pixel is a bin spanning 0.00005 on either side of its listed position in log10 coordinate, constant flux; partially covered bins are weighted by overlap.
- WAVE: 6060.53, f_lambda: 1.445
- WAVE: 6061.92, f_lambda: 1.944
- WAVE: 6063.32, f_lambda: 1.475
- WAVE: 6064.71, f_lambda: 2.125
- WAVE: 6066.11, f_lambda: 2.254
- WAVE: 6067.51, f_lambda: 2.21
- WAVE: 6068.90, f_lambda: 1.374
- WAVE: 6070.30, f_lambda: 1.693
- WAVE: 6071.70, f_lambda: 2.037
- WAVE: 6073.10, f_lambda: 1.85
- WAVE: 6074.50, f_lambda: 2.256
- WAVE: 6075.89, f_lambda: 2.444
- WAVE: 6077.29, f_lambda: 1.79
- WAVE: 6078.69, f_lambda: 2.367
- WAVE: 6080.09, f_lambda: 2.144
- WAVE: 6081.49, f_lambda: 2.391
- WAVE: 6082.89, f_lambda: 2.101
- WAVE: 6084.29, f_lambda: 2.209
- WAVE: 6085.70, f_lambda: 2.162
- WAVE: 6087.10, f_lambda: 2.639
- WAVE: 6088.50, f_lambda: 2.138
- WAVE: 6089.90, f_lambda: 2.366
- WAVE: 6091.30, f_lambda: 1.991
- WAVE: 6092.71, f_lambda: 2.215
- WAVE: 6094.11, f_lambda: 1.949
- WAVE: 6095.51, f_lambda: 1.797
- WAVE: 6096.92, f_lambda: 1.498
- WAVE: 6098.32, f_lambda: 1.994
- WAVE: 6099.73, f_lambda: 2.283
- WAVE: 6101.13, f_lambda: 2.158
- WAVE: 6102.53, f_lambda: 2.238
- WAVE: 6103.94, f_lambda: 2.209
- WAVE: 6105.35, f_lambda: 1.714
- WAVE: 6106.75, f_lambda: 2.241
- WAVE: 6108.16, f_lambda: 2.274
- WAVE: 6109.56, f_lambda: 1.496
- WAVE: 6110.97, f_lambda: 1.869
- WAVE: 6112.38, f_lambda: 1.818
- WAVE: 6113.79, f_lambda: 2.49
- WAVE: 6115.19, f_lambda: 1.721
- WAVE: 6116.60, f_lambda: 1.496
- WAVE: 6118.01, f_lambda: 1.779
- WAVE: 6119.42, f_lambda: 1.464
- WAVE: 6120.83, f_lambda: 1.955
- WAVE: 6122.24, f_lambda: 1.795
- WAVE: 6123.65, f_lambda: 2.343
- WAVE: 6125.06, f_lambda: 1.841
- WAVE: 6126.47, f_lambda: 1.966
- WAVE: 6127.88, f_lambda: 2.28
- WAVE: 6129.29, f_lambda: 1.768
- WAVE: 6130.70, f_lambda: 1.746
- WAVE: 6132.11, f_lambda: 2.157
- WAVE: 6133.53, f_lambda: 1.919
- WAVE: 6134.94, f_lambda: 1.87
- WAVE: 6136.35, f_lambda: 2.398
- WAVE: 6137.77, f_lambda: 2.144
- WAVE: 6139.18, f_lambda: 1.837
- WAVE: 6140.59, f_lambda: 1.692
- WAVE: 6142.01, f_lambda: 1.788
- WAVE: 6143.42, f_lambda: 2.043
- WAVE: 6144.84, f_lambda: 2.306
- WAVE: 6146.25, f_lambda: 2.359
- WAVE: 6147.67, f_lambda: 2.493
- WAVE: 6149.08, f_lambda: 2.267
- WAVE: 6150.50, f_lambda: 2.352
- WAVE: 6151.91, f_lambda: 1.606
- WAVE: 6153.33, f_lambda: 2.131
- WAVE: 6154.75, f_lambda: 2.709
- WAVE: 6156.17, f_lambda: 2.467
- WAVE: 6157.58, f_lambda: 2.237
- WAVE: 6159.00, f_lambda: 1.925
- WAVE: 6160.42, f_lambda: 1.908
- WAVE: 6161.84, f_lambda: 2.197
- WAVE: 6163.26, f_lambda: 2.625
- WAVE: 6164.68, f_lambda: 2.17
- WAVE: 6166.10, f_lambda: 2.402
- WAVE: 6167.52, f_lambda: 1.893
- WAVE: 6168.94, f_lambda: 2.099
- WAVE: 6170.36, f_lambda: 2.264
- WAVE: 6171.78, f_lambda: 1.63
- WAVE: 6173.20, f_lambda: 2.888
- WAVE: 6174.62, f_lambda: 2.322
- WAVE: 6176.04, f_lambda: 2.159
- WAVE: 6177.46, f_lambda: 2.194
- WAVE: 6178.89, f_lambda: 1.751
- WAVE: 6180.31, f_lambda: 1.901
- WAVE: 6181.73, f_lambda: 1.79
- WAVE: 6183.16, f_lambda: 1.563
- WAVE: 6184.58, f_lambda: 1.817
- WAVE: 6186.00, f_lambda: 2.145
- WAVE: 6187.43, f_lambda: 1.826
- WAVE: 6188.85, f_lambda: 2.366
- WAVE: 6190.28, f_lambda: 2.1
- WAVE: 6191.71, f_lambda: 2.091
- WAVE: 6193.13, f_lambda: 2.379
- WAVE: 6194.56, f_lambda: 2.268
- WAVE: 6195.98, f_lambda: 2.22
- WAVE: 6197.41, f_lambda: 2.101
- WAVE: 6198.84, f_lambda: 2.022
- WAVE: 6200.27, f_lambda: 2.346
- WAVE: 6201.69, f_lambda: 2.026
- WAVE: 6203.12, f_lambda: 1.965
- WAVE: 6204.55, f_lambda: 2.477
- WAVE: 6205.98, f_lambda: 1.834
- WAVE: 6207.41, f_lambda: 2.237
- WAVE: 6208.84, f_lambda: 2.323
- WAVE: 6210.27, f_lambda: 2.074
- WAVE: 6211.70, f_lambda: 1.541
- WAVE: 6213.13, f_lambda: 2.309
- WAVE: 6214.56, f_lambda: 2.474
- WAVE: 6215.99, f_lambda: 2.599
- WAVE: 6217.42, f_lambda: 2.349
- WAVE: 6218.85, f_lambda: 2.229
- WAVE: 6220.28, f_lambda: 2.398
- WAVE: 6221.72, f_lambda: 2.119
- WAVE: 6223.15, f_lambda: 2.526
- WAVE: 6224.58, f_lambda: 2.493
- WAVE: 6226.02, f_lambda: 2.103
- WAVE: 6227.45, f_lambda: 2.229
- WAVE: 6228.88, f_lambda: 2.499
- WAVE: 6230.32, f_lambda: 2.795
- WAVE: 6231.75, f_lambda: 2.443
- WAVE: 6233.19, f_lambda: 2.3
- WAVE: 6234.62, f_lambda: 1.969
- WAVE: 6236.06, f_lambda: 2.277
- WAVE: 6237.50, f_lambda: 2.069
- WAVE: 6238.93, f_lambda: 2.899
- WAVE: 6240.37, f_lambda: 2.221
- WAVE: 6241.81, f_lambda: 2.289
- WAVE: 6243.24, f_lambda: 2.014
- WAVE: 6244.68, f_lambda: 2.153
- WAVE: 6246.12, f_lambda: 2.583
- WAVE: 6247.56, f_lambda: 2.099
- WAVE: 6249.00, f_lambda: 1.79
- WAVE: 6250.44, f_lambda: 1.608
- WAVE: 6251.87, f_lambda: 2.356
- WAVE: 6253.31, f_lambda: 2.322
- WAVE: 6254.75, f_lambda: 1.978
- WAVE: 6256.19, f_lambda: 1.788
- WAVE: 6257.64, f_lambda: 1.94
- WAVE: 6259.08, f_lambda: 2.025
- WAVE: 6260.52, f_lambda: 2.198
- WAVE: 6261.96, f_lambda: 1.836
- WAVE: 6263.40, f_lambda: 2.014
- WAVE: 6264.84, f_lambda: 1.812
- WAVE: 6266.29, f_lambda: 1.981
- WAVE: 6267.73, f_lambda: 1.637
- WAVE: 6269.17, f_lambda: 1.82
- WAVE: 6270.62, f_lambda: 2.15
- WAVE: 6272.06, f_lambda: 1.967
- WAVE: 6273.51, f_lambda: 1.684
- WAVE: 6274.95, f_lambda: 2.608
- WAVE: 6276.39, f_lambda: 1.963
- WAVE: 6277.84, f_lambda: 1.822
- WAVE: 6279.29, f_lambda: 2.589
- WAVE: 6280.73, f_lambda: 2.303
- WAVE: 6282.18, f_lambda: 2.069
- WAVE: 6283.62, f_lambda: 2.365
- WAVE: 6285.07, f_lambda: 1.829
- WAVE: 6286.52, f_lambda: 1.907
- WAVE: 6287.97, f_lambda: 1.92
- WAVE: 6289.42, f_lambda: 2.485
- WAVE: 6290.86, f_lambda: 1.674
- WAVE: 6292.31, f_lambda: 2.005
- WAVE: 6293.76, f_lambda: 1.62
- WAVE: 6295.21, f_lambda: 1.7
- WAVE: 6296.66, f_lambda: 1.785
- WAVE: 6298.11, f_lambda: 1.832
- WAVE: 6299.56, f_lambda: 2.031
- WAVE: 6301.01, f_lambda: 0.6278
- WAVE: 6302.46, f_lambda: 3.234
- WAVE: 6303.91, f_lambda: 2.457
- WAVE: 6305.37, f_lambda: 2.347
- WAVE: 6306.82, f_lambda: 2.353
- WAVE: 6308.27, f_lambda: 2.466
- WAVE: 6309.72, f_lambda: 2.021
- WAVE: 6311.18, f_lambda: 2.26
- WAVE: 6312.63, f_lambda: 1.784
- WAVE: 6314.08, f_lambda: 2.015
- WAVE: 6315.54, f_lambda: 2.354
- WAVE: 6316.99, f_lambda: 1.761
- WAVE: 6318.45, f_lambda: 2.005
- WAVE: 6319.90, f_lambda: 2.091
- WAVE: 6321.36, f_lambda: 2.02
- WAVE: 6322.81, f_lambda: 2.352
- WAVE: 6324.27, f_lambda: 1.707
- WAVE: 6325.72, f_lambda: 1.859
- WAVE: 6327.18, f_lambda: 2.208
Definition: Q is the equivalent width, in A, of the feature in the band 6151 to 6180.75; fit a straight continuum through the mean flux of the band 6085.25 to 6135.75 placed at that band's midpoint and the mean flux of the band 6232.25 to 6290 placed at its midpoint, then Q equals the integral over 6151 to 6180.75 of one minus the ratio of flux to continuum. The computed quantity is -2.09 A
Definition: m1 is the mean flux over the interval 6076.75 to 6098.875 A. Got 2.11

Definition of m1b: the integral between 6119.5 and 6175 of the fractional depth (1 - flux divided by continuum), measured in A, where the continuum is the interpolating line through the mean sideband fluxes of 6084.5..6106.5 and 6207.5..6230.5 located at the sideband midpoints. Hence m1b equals 1.8 A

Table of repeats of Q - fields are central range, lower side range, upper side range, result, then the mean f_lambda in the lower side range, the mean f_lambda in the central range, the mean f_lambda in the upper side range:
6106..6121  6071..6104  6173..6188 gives 1.6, 2.13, 1.87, 2.01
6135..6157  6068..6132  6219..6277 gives -1.2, 2.01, 2.16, 2.15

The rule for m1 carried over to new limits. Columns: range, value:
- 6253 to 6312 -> 2.03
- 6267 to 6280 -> 2.03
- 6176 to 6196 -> 2.03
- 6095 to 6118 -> 1.95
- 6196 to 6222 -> 2.19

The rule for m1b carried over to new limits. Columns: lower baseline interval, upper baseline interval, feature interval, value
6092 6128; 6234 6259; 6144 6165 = -2.5 A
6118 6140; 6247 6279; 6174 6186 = 0.1 A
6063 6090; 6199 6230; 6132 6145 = 1.0 A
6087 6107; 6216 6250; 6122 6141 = 1.3 A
